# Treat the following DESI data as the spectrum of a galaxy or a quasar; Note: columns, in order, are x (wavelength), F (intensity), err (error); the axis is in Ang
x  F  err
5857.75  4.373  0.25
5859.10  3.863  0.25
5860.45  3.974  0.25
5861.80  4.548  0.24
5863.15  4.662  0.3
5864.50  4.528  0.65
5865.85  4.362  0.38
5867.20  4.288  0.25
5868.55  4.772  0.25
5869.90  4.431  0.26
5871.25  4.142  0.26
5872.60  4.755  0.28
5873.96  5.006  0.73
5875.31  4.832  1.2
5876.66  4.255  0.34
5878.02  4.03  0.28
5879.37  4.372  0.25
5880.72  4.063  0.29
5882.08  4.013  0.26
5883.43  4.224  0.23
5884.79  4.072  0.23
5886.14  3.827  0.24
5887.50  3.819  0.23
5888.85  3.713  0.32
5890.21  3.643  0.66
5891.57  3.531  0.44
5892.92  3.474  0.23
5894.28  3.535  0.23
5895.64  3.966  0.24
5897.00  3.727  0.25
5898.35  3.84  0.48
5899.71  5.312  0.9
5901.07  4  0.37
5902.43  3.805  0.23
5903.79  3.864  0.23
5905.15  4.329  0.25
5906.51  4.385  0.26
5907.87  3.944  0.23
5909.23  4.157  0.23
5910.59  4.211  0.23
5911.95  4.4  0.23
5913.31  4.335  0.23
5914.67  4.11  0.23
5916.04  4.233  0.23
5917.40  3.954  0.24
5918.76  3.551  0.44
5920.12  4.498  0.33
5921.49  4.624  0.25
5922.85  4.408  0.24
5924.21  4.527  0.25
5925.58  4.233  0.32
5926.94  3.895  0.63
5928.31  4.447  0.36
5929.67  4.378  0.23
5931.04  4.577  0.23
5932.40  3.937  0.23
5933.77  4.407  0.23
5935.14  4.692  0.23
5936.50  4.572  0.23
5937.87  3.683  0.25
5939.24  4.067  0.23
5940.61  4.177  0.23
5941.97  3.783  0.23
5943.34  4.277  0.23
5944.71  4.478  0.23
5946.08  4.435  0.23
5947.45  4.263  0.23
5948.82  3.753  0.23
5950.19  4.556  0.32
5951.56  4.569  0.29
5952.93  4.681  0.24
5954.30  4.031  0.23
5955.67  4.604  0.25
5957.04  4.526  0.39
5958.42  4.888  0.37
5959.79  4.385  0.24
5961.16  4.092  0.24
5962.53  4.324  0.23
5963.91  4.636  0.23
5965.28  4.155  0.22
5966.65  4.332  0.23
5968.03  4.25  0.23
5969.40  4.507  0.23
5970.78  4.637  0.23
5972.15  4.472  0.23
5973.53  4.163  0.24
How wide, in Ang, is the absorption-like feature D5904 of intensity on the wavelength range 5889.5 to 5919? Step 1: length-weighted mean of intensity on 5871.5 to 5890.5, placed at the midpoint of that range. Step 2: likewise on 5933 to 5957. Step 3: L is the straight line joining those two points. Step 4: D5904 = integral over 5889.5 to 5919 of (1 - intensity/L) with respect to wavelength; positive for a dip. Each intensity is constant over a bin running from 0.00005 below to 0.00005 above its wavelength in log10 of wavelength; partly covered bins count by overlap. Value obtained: 1.49 Ang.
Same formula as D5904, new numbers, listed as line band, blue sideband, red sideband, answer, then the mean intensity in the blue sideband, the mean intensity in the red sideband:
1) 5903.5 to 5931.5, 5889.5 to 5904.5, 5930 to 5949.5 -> -1.37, 3.88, 4.22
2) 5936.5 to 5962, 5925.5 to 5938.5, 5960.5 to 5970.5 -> 0.09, 4.29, 4.34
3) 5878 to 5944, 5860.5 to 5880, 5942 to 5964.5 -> 4.74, 4.48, 4.39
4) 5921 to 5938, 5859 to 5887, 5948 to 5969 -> 0.06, 4.34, 4.39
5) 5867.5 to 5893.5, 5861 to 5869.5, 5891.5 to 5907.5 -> 0.80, 4.52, 4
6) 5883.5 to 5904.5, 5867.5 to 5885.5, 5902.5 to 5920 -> 1.80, 4.38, 4.12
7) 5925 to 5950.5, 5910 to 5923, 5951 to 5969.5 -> 0.49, 4.23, 4.42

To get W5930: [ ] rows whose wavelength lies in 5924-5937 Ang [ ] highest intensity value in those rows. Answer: 4.692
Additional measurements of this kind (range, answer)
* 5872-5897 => 5.006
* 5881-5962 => 5.312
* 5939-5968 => 4.888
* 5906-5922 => 4.624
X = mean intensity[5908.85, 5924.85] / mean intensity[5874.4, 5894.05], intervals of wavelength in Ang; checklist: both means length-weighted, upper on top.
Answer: 1.1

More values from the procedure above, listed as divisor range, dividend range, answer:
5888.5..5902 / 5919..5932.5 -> 1.12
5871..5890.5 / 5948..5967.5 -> 1.05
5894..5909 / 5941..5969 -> 1.07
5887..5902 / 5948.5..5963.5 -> 1.14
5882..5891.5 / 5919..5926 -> 1.14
